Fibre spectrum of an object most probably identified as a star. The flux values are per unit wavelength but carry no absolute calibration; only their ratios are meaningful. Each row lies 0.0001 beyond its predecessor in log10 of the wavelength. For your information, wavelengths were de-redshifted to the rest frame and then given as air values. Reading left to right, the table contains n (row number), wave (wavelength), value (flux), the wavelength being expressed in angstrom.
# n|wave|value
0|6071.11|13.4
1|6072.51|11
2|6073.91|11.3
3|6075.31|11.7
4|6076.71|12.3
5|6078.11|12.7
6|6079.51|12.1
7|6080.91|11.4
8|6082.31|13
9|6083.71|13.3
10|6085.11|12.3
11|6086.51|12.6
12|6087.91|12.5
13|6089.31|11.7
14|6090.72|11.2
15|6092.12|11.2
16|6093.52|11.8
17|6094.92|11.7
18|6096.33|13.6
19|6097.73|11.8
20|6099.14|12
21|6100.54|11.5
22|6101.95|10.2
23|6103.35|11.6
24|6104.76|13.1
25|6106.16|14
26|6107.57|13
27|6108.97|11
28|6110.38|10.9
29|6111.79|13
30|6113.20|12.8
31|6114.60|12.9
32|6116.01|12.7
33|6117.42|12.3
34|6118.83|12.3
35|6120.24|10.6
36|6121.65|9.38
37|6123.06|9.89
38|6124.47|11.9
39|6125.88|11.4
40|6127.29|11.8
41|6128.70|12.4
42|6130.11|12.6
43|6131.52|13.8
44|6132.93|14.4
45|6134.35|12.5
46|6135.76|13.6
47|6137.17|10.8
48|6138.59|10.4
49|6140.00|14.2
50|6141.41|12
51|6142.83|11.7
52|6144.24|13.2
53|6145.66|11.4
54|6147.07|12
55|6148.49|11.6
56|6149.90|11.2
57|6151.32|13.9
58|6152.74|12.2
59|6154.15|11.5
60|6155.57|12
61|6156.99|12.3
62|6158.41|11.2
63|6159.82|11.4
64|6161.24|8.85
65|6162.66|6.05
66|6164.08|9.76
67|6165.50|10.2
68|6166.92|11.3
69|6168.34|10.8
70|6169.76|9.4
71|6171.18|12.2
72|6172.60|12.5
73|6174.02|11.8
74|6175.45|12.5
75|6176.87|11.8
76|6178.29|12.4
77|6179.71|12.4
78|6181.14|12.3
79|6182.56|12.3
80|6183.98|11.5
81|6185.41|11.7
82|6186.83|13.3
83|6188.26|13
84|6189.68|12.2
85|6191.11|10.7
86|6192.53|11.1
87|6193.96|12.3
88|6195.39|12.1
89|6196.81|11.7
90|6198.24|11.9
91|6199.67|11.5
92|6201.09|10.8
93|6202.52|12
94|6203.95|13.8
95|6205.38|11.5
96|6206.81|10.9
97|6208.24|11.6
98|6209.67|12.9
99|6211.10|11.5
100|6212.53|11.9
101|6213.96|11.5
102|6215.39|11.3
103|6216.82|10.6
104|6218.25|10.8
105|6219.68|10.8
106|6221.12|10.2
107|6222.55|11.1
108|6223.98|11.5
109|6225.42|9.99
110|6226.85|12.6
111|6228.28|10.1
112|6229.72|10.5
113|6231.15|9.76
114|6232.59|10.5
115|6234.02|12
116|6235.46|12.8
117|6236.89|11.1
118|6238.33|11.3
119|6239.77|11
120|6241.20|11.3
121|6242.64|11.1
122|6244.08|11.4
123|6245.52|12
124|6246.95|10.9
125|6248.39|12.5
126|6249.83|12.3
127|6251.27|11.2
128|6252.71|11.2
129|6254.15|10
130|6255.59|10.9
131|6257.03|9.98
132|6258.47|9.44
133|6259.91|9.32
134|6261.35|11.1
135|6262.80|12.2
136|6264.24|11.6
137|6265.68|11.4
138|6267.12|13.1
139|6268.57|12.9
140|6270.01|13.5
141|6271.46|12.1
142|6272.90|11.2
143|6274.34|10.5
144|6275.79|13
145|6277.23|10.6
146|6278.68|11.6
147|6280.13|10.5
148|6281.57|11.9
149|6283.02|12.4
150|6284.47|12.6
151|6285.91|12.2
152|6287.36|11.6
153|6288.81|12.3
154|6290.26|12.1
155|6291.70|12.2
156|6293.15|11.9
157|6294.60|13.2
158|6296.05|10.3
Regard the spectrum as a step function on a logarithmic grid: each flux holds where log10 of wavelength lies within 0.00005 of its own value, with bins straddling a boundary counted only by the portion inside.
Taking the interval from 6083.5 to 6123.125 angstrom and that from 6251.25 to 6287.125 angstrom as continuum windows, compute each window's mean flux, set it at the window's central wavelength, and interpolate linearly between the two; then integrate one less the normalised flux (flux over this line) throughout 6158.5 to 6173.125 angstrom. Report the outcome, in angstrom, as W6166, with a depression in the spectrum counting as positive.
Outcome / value 1.9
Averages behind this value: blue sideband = 12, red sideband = 11.5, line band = 10.3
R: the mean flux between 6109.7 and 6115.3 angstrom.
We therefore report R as 12.4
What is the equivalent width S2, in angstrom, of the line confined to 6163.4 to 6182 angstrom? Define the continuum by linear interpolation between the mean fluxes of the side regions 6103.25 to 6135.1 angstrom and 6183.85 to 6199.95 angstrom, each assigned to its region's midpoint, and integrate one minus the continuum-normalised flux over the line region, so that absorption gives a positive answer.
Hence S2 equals 0.8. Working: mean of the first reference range 12.2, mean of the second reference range 11.9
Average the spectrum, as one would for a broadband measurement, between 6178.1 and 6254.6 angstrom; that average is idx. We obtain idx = 11.5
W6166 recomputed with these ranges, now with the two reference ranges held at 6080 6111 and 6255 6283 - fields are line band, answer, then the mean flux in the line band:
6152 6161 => 0.2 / 11.6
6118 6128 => 0.8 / 11.1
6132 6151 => -0.6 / 12.3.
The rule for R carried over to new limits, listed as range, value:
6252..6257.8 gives 10.5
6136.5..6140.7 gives 11.8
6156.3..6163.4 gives 9.96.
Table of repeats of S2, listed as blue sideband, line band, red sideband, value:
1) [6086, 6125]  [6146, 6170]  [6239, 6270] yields 1.52 angstrom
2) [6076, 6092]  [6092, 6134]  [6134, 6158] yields 0.42 angstrom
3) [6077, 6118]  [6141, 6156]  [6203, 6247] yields -0.28 angstrom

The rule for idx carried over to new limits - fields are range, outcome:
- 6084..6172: 11.8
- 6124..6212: 11.8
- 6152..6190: 11.4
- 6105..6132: 12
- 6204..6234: 11.2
